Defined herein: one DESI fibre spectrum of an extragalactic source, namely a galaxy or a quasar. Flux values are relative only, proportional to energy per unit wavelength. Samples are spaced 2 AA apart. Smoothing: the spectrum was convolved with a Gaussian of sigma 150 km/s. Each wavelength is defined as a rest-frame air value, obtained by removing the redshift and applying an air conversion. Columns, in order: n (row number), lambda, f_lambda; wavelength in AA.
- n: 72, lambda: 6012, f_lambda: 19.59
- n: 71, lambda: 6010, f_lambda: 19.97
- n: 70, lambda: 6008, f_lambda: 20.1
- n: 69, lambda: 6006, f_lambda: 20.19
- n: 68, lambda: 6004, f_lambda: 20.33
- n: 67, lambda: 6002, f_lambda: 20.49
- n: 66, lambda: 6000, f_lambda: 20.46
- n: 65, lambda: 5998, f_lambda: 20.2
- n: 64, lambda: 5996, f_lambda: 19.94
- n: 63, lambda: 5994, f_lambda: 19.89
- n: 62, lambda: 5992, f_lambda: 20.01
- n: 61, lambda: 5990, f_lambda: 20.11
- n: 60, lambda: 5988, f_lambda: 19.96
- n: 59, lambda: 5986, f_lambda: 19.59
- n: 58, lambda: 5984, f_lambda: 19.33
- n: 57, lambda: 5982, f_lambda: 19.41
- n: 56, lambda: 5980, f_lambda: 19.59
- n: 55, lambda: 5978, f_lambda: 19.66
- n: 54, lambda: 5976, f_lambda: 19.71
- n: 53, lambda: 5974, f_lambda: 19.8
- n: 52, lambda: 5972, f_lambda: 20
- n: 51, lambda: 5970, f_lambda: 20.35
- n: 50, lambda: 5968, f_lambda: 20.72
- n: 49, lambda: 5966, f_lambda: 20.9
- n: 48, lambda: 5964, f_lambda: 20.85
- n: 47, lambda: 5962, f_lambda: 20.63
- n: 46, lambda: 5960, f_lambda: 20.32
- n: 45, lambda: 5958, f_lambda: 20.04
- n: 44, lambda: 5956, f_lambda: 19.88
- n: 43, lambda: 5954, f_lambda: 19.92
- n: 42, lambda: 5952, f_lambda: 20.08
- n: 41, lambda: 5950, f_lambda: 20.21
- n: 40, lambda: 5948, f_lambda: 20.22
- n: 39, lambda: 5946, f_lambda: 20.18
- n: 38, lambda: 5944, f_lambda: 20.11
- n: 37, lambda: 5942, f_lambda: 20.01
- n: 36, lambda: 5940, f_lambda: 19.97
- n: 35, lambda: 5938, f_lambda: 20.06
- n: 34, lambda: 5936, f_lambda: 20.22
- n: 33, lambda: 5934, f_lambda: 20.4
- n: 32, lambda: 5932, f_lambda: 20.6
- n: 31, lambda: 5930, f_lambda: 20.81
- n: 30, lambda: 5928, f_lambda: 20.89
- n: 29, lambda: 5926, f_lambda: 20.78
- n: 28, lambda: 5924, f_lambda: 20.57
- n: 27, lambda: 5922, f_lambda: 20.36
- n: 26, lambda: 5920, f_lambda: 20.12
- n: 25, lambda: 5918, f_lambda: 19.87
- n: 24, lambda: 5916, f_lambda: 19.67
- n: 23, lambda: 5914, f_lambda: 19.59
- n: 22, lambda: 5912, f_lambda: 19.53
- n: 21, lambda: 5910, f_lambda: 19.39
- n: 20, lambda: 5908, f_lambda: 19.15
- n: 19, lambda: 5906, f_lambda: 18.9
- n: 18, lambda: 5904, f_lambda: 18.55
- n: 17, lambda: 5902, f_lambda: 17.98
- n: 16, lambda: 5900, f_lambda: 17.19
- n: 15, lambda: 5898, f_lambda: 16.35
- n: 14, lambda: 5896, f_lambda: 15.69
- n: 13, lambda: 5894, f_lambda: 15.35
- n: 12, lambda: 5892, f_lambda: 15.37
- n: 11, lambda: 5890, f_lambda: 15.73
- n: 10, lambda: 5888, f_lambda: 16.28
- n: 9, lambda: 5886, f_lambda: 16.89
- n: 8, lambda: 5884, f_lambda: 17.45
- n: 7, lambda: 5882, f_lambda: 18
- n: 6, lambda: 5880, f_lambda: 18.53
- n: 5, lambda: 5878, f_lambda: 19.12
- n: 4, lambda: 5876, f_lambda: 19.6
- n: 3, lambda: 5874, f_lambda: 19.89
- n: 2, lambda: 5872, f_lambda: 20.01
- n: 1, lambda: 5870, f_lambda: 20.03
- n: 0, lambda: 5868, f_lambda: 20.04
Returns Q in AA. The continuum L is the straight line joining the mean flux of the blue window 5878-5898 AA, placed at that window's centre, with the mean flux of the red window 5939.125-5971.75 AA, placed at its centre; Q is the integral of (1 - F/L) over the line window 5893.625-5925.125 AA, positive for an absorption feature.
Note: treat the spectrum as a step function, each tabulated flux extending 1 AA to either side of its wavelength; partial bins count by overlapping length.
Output -1.5 AA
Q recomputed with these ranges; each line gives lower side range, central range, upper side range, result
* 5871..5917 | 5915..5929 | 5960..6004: -1.2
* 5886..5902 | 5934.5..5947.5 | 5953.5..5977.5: -0.9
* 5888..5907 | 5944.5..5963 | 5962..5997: -1.1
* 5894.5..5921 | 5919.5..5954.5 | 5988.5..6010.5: -2.3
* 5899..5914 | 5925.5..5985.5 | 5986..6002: -2.2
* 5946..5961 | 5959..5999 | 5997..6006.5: 0.4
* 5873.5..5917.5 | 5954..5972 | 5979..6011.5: -1.0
